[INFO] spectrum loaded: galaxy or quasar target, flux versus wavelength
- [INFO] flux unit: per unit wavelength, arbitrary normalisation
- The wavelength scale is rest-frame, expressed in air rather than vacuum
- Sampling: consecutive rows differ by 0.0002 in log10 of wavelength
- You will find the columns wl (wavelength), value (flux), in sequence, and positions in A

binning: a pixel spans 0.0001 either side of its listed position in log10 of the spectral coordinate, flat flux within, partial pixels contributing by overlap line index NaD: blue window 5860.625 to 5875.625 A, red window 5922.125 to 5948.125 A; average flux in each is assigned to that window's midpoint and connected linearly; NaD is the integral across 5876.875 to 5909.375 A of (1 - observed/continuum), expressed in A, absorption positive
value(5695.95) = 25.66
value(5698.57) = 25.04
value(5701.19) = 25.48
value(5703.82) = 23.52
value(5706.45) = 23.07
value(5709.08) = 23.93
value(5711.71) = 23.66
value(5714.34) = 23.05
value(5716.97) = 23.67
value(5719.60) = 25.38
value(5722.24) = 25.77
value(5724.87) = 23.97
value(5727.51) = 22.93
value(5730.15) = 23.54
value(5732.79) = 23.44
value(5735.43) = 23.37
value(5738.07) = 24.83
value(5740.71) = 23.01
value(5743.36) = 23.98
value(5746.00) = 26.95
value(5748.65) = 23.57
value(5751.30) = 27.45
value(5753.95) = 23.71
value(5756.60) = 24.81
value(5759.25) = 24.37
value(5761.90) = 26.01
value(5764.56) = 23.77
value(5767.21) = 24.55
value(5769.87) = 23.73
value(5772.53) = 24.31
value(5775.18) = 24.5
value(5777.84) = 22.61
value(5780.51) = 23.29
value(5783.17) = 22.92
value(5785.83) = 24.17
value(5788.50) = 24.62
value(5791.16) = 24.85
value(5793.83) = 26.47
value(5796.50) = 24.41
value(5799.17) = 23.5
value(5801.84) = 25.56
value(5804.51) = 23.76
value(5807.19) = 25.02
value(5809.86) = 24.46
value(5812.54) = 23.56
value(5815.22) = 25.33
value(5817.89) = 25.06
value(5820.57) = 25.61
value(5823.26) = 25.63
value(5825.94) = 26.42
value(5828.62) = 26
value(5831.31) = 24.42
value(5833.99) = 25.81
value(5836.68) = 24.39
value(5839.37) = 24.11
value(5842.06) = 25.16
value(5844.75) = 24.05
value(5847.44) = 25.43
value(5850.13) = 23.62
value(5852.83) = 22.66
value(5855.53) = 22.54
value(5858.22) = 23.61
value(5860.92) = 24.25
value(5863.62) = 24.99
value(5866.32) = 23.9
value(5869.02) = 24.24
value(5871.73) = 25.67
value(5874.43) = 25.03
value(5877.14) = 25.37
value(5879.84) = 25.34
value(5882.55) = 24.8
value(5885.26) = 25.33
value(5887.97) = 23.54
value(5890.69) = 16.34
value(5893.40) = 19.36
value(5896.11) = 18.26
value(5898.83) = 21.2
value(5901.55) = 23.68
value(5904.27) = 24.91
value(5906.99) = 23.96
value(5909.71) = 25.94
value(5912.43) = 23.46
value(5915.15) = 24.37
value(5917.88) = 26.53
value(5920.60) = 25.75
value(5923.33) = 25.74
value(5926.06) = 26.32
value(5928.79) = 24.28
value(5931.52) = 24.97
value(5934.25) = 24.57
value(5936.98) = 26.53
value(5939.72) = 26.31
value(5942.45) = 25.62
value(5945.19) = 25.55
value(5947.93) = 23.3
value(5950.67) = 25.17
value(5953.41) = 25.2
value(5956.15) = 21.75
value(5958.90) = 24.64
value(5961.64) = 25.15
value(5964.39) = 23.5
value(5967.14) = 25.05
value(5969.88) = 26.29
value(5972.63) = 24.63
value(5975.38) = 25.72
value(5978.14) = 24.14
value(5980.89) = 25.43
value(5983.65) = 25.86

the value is 3.0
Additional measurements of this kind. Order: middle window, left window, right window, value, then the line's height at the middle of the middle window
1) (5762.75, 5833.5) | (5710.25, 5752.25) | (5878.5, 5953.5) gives -1.1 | 24.2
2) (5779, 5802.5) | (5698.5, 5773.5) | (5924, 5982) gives 0.1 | 24.5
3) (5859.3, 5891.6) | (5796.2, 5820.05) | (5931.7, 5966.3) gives 0.7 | 24.7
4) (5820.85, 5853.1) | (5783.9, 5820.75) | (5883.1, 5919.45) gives -1.1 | 24.1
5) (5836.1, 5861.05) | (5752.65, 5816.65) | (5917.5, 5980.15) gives 0.7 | 24.6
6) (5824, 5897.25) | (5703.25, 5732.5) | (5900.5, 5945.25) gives 2.6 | 24.8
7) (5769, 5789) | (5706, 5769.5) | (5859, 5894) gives 0.3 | 24.1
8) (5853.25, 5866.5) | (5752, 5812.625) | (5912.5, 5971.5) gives 0.5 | 24.7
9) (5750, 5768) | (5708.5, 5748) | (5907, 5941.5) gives -0.5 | 24.3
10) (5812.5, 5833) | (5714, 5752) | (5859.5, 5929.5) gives -1.1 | 24.1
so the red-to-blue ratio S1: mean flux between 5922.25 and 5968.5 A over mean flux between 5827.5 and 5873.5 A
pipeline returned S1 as 1.02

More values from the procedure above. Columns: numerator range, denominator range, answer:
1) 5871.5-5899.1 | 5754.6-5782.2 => 0.94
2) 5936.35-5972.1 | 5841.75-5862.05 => 1.04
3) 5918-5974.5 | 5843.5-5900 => 1.07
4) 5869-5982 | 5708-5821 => 1.00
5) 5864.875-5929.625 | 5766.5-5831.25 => 0.97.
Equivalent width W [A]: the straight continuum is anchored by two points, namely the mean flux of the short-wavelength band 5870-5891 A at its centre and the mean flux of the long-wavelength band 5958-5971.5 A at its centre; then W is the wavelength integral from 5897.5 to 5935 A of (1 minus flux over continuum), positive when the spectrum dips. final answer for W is -0.2 A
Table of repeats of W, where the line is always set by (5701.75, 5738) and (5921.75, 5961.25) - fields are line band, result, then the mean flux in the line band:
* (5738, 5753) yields -0.6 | 24.9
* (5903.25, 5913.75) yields 0.1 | 24.6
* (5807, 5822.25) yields -0.3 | 24.8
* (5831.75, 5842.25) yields -0.1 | 24.8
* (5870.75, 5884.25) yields -0.3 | 25.2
